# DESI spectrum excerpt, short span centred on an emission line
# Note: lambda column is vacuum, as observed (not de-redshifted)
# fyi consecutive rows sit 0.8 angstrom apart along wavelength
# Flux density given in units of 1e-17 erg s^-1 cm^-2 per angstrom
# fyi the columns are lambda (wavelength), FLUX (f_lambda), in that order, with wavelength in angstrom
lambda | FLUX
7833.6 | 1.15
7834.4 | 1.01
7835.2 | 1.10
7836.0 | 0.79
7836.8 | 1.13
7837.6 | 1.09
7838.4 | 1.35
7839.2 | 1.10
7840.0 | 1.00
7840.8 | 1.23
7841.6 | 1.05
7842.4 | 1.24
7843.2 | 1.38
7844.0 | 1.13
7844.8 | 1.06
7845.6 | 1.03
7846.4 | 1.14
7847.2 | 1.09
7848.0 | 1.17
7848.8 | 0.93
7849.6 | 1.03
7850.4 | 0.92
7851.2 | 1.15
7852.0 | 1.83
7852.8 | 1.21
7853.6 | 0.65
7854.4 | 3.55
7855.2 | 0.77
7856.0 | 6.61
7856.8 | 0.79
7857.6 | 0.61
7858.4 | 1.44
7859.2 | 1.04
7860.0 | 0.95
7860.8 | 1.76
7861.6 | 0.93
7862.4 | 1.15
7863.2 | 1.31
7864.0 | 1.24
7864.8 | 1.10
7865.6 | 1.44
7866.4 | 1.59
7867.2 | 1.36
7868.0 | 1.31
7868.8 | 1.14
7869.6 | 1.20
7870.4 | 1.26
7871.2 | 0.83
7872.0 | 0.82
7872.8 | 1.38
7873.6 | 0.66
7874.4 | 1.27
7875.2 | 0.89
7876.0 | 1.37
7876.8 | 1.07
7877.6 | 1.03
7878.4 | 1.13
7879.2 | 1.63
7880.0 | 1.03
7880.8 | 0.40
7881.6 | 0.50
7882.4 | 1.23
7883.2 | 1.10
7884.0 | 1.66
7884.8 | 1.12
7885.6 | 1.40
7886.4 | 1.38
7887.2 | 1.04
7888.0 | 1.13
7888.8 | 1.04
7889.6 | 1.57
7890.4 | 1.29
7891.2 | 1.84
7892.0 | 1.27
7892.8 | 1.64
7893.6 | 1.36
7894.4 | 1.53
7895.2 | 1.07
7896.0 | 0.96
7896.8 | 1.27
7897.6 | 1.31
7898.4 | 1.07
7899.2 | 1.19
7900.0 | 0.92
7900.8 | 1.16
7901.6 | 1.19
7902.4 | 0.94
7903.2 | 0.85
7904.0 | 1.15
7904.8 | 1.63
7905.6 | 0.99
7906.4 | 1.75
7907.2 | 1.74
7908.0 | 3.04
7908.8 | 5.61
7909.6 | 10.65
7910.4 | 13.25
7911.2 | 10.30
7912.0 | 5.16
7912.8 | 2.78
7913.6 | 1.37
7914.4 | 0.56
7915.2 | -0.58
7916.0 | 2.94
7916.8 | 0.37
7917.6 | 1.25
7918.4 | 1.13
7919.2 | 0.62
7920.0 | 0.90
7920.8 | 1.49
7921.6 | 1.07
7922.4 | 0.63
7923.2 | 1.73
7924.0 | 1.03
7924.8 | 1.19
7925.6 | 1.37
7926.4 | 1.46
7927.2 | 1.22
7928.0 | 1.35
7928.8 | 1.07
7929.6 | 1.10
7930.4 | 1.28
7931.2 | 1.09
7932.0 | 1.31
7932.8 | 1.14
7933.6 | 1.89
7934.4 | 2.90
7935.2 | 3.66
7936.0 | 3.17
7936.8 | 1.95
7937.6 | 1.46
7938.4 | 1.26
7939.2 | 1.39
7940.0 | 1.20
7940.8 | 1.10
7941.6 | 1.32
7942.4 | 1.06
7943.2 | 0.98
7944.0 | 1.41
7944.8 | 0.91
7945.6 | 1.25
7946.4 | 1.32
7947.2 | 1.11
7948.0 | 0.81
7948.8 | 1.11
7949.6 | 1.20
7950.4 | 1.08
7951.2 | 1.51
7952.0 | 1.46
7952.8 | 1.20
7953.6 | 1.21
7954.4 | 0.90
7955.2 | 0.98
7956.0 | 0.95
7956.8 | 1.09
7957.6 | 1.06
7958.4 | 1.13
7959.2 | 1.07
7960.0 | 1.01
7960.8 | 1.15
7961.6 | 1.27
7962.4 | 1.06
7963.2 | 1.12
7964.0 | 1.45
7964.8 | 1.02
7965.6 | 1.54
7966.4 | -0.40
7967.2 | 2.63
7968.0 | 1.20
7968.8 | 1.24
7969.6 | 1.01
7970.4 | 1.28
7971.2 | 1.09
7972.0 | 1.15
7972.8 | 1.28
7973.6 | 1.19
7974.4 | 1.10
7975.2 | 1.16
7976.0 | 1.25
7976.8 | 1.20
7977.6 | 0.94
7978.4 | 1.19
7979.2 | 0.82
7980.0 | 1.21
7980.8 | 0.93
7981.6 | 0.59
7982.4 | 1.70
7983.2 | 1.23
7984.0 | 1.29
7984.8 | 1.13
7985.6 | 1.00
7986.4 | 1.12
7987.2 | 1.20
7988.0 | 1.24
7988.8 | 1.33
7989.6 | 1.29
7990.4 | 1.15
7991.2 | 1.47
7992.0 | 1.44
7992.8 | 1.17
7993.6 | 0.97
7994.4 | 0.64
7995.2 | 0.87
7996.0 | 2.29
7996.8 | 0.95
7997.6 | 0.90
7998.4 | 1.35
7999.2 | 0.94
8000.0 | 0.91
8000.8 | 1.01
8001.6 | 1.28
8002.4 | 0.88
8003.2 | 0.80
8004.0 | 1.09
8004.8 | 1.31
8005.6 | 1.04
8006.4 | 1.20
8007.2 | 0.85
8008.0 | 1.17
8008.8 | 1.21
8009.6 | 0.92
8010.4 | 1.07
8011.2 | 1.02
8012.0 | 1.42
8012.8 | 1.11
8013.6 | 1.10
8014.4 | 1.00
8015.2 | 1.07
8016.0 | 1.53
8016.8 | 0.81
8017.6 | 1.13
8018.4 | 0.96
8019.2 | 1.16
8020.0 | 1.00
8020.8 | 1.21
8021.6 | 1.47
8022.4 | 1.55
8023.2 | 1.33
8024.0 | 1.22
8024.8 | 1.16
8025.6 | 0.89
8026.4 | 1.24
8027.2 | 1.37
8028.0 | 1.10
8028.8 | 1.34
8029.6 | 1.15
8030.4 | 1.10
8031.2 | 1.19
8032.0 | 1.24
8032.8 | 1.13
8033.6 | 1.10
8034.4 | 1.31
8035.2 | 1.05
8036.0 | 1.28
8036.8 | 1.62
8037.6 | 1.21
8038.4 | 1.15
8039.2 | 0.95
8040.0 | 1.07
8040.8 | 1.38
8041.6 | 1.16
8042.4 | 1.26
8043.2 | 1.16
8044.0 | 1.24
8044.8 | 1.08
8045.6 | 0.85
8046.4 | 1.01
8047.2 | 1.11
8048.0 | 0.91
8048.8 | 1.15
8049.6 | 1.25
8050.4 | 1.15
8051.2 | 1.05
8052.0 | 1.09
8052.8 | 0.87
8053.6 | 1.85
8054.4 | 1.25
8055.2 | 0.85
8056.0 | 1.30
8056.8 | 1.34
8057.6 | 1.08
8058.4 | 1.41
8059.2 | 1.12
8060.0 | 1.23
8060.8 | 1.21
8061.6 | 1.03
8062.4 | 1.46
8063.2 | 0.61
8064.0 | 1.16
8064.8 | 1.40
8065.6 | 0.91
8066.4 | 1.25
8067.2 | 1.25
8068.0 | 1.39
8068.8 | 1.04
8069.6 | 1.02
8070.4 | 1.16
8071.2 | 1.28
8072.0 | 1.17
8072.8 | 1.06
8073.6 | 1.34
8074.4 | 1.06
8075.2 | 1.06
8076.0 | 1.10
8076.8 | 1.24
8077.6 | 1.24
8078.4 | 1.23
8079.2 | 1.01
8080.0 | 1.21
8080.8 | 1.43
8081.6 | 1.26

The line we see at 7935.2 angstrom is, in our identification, [N II]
